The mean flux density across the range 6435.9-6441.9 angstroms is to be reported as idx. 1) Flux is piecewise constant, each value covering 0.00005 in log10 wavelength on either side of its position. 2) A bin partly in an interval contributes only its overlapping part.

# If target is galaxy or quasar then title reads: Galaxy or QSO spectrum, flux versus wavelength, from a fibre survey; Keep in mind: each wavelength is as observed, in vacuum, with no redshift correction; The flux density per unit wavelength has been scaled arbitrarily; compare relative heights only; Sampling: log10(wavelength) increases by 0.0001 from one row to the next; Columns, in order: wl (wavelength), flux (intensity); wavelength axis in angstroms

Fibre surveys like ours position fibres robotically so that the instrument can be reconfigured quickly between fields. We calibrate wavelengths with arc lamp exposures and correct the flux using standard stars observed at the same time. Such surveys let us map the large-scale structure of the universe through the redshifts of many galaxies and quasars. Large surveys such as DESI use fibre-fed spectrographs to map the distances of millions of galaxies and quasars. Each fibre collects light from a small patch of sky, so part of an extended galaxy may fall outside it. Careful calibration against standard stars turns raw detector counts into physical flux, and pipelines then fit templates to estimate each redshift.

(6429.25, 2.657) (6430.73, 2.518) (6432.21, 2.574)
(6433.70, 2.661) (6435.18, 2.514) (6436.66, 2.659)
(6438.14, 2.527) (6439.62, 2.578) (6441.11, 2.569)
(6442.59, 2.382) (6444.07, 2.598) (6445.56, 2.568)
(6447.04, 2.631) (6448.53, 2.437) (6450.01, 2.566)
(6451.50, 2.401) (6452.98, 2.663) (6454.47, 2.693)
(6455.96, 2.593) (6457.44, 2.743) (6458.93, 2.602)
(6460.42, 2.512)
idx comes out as 2.58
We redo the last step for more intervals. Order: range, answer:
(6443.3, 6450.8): 2.56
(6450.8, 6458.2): 2.62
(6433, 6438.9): 2.59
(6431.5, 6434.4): 2.61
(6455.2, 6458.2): 2.67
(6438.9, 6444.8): 2.53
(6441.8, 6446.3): 2.52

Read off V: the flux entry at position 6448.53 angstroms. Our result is 2.437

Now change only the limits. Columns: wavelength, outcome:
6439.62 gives 2.578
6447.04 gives 2.631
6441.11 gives 2.569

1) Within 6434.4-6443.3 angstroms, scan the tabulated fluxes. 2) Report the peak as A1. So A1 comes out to 2.659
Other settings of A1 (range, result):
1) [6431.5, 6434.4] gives 2.661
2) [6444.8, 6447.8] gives 2.631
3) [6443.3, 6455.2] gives 2.693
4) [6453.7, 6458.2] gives 2.743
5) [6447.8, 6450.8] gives 2.566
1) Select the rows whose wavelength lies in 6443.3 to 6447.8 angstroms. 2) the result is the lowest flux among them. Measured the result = 2.568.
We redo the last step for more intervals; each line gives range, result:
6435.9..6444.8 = 2.382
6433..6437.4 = 2.514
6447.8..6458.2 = 2.401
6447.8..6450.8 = 2.437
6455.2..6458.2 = 2.593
